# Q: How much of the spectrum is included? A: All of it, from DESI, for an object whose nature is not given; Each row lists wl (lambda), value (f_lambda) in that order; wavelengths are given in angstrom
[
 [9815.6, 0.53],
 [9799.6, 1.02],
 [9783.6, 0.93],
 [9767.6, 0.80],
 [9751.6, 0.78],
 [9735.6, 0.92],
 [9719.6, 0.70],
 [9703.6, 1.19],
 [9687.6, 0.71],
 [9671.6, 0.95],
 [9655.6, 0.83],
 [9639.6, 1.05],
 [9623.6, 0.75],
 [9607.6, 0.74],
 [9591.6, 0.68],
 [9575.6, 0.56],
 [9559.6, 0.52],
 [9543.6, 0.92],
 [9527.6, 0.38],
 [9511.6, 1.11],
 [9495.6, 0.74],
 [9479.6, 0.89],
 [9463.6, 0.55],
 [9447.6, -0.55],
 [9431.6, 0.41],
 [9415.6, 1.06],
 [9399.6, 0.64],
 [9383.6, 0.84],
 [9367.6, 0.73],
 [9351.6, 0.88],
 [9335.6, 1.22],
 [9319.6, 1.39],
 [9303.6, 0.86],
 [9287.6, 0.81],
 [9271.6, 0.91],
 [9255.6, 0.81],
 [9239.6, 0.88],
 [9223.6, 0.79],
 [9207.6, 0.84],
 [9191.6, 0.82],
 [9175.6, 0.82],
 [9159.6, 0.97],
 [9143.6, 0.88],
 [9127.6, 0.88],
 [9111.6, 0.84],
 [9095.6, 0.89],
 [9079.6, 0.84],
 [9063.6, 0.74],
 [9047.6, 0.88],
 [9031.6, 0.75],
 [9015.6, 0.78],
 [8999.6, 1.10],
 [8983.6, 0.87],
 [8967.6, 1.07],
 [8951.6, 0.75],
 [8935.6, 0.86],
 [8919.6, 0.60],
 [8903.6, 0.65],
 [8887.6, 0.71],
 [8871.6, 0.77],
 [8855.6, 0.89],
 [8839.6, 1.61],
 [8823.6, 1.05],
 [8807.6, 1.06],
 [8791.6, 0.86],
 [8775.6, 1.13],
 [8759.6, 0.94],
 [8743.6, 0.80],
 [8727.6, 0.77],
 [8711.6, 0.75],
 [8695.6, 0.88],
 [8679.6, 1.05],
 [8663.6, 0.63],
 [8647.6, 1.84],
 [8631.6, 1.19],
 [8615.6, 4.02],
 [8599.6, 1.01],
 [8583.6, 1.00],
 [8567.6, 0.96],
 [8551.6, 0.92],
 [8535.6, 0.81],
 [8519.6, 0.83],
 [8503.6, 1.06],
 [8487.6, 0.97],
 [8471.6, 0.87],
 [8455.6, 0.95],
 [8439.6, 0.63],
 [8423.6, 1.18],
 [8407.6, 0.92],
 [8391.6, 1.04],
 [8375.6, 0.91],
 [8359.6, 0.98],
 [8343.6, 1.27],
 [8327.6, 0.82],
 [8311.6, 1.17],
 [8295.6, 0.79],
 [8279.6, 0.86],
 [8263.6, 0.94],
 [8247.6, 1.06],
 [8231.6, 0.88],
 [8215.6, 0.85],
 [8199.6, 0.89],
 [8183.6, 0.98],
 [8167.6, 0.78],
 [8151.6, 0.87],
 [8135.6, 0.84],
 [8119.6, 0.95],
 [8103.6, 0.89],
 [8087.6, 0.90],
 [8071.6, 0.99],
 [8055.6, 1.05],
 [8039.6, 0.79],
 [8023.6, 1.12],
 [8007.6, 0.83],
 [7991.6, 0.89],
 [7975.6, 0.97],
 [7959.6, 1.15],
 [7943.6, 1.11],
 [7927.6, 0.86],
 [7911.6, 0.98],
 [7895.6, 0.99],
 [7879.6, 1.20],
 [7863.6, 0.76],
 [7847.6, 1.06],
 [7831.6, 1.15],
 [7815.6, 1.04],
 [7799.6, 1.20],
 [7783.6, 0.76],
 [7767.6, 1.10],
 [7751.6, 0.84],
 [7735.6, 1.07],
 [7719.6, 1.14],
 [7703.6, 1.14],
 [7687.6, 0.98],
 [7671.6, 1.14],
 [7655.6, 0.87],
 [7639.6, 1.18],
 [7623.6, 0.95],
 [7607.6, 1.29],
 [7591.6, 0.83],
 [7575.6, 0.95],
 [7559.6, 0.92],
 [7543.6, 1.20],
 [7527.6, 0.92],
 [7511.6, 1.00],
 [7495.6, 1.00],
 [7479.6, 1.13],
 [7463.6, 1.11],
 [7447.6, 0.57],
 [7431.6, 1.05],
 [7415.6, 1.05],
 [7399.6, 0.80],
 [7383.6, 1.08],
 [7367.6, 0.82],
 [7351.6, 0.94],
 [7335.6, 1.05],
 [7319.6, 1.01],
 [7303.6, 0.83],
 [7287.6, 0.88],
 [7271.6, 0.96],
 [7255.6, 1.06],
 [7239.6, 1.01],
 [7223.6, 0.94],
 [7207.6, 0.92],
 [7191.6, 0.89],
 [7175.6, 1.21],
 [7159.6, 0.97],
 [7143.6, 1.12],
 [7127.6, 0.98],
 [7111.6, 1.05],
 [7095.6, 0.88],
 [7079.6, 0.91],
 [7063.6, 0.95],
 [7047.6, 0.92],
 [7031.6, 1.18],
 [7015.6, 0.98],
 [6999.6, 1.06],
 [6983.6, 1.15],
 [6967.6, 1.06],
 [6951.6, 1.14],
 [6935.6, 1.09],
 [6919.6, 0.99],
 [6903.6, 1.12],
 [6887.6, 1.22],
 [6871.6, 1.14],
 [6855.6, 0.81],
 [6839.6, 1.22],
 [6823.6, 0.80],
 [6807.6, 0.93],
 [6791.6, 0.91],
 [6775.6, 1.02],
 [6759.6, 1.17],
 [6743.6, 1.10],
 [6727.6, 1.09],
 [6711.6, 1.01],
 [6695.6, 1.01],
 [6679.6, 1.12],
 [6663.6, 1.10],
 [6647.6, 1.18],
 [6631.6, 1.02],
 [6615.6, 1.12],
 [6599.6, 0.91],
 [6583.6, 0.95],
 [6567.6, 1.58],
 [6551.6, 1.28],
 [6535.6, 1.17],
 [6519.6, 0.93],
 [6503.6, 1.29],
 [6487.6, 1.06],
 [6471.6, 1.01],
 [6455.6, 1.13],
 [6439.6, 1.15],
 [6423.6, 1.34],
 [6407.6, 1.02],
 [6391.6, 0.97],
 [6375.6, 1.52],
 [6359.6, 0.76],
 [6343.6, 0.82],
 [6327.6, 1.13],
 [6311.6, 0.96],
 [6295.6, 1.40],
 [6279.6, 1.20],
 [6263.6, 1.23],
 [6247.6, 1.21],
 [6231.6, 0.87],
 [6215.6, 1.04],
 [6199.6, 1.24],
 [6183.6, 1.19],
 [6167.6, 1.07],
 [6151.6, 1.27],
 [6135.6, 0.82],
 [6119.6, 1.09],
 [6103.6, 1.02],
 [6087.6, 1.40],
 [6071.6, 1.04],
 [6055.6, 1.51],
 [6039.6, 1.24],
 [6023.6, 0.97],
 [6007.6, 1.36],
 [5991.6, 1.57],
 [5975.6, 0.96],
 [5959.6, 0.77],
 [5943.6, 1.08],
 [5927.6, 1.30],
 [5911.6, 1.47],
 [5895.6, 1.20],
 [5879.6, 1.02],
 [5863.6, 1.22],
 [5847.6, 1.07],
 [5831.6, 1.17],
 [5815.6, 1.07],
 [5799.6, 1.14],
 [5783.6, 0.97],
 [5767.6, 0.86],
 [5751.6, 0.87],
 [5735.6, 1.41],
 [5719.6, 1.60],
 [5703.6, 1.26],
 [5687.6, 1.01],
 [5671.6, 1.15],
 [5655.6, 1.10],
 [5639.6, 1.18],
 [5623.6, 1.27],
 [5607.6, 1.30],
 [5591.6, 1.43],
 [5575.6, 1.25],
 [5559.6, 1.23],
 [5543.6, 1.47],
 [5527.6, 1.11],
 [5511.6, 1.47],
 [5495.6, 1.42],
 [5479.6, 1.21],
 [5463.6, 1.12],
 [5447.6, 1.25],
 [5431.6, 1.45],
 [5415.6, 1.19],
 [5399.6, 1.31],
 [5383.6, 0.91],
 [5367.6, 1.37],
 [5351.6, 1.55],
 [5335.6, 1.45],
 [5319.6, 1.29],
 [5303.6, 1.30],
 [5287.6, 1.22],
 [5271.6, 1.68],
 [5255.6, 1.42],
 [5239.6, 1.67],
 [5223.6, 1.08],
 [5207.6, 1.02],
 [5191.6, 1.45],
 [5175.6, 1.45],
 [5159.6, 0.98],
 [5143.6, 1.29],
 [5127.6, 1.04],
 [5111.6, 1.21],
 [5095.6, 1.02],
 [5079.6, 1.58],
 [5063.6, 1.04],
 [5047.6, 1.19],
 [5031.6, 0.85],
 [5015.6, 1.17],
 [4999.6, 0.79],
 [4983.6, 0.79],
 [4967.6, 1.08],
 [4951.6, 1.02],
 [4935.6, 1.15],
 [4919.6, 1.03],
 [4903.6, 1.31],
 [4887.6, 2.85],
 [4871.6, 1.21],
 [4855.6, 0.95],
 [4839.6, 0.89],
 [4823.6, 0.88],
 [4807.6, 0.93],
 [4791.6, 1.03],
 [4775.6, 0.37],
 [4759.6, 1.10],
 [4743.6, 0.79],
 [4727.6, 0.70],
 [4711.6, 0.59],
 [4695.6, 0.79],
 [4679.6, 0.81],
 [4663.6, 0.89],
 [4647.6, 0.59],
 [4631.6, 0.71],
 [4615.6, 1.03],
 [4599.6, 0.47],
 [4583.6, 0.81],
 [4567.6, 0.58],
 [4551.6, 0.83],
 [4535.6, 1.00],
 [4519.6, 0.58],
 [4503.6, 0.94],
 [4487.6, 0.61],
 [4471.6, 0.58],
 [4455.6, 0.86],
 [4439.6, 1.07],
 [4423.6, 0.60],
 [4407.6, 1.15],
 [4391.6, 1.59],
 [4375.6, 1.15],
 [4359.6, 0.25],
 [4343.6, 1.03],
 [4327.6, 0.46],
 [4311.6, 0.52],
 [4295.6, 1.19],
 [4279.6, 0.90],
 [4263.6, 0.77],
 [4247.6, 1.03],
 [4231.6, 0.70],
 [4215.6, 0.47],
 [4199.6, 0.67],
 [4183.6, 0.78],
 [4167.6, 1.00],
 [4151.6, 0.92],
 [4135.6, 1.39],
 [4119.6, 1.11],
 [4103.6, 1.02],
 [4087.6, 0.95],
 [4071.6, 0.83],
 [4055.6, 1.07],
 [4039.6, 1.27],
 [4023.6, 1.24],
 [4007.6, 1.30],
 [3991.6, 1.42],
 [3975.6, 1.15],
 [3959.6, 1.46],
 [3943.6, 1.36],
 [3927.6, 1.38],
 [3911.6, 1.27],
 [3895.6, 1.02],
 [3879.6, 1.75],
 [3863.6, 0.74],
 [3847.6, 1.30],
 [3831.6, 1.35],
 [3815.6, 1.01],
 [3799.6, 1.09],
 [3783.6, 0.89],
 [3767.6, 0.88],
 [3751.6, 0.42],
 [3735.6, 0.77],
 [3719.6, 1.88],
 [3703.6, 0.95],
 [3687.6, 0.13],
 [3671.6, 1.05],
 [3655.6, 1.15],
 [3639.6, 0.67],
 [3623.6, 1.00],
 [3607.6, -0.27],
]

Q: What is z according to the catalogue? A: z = 0.31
